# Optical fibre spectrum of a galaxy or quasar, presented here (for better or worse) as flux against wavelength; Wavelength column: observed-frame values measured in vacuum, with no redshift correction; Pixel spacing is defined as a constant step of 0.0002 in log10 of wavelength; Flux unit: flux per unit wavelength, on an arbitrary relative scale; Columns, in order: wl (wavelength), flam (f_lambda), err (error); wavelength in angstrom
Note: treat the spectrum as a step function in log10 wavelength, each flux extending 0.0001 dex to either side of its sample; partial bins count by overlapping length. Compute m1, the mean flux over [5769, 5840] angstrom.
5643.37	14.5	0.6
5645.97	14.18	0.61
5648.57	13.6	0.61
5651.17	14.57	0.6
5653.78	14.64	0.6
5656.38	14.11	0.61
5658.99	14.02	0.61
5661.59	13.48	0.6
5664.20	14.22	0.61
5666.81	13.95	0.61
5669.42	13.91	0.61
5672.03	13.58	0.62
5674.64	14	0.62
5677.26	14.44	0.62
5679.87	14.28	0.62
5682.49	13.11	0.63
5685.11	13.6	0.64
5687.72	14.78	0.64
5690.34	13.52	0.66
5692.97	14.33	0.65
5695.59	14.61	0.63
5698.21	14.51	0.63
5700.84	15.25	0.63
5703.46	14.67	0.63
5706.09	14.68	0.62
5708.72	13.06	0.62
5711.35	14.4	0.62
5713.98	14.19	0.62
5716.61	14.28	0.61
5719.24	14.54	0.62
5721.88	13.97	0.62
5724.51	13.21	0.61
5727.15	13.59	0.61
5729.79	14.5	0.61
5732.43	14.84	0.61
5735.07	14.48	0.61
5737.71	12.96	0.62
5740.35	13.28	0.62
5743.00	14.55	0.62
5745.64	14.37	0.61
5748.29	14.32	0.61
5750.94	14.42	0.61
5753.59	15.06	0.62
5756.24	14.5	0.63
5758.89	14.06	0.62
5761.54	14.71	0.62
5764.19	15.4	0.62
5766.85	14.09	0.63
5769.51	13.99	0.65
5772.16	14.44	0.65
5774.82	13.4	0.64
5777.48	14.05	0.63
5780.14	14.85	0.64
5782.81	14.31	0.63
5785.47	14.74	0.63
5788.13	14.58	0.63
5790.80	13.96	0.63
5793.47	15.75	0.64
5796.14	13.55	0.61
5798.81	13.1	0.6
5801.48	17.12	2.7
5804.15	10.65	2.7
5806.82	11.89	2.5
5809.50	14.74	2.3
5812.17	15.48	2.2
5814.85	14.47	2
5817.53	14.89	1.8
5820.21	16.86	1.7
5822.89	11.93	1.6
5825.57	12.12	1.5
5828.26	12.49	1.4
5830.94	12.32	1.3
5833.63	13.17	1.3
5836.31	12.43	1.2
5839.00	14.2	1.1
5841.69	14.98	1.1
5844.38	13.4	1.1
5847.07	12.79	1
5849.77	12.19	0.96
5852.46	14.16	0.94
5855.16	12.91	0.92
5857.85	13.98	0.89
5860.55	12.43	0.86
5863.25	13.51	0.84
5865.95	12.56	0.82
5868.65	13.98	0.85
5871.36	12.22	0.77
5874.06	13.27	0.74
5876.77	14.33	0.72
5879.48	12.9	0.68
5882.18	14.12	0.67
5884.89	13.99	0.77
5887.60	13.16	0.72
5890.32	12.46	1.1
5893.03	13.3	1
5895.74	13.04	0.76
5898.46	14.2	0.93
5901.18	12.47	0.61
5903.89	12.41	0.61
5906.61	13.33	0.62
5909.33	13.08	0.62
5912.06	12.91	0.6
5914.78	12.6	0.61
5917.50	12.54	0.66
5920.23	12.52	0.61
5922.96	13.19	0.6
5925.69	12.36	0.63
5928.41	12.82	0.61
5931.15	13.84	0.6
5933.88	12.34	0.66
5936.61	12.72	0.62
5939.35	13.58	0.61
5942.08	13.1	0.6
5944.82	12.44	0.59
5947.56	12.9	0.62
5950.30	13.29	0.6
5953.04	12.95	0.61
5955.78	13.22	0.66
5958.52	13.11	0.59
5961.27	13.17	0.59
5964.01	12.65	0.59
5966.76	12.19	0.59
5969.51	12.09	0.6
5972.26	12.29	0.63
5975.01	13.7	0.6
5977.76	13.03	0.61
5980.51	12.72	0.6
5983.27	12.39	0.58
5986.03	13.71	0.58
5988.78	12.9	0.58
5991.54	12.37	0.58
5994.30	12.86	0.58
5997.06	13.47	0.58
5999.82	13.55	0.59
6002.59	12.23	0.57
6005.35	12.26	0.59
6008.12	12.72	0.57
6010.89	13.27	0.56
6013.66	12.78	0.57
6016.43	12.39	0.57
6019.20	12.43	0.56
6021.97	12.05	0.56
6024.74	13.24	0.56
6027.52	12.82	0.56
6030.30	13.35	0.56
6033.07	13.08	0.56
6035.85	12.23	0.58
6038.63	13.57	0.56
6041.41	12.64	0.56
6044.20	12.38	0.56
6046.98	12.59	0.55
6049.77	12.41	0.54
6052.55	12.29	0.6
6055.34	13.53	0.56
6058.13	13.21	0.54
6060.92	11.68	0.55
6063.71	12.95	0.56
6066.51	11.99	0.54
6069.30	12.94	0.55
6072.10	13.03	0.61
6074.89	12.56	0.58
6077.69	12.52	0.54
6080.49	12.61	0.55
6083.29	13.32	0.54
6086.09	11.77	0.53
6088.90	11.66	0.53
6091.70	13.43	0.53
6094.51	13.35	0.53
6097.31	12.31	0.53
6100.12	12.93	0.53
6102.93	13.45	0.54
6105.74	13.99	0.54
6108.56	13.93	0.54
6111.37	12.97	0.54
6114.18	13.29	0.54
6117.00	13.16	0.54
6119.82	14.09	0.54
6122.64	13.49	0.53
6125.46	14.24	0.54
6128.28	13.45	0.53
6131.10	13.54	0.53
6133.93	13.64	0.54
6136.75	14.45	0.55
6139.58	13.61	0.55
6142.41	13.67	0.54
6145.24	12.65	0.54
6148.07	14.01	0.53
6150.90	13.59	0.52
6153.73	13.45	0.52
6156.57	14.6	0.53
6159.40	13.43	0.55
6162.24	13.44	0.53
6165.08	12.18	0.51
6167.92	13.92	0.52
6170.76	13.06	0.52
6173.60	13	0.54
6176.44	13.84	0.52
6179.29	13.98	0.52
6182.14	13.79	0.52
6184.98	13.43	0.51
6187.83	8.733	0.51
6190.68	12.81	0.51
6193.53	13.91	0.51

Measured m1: 13.9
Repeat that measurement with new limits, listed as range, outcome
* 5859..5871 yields 13.1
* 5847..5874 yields 13.1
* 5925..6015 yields 12.9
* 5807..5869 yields 13.5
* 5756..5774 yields 14.4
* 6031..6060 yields 12.8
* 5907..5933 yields 12.9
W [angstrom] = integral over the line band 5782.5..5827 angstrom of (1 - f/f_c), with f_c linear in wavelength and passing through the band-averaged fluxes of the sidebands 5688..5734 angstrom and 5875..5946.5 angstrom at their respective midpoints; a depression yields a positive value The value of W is -1.4 angstrom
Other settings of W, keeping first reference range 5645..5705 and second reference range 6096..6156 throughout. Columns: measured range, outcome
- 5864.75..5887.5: 0.76 angstrom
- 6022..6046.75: 1.47 angstrom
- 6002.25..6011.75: 0.74 angstrom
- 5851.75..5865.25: 0.56 angstrom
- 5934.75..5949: 0.89 angstrom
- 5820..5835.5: 1.21 angstrom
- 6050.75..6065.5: 1.00 angstrom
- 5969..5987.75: 1.16 angstrom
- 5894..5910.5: 0.89 angstrom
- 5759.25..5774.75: -0.42 angstrom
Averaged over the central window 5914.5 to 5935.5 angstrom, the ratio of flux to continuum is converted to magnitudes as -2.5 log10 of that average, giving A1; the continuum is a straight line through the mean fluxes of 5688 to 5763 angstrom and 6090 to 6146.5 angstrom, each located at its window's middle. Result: 0.087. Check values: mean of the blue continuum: 14.3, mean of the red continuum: 13.5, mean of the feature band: 12.8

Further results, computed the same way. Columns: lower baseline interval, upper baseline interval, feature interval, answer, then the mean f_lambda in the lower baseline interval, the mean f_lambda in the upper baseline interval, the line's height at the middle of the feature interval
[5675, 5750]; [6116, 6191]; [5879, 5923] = 0.06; 14.2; 13.4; 13.8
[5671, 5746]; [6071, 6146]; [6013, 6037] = 0.06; 14.1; 13.2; 13.4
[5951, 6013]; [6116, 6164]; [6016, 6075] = 0.04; 12.9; 13.7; 13.2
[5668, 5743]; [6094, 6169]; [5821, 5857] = 0.07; 14.1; 13.5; 13.9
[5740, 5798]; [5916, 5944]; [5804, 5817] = 0.02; 14.4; 12.9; 14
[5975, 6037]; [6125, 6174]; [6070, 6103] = 0.04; 12.8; 13.6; 13.2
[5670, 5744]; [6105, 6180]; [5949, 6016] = 0.07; 14.1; 13.6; 13.8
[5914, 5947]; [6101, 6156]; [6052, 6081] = 0.06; 12.8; 13.6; 13.4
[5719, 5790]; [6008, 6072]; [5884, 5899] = 0.02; 14.3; 12.7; 13.5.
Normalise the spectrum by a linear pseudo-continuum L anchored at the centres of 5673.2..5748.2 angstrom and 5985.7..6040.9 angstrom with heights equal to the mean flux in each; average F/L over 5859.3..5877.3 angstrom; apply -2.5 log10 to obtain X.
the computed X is 0.03 mag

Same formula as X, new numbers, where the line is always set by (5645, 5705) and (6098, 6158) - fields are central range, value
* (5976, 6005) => 0.07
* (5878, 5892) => 0.05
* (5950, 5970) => 0.08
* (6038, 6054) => 0.09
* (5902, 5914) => 0.08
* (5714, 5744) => 0.01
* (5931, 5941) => 0.06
